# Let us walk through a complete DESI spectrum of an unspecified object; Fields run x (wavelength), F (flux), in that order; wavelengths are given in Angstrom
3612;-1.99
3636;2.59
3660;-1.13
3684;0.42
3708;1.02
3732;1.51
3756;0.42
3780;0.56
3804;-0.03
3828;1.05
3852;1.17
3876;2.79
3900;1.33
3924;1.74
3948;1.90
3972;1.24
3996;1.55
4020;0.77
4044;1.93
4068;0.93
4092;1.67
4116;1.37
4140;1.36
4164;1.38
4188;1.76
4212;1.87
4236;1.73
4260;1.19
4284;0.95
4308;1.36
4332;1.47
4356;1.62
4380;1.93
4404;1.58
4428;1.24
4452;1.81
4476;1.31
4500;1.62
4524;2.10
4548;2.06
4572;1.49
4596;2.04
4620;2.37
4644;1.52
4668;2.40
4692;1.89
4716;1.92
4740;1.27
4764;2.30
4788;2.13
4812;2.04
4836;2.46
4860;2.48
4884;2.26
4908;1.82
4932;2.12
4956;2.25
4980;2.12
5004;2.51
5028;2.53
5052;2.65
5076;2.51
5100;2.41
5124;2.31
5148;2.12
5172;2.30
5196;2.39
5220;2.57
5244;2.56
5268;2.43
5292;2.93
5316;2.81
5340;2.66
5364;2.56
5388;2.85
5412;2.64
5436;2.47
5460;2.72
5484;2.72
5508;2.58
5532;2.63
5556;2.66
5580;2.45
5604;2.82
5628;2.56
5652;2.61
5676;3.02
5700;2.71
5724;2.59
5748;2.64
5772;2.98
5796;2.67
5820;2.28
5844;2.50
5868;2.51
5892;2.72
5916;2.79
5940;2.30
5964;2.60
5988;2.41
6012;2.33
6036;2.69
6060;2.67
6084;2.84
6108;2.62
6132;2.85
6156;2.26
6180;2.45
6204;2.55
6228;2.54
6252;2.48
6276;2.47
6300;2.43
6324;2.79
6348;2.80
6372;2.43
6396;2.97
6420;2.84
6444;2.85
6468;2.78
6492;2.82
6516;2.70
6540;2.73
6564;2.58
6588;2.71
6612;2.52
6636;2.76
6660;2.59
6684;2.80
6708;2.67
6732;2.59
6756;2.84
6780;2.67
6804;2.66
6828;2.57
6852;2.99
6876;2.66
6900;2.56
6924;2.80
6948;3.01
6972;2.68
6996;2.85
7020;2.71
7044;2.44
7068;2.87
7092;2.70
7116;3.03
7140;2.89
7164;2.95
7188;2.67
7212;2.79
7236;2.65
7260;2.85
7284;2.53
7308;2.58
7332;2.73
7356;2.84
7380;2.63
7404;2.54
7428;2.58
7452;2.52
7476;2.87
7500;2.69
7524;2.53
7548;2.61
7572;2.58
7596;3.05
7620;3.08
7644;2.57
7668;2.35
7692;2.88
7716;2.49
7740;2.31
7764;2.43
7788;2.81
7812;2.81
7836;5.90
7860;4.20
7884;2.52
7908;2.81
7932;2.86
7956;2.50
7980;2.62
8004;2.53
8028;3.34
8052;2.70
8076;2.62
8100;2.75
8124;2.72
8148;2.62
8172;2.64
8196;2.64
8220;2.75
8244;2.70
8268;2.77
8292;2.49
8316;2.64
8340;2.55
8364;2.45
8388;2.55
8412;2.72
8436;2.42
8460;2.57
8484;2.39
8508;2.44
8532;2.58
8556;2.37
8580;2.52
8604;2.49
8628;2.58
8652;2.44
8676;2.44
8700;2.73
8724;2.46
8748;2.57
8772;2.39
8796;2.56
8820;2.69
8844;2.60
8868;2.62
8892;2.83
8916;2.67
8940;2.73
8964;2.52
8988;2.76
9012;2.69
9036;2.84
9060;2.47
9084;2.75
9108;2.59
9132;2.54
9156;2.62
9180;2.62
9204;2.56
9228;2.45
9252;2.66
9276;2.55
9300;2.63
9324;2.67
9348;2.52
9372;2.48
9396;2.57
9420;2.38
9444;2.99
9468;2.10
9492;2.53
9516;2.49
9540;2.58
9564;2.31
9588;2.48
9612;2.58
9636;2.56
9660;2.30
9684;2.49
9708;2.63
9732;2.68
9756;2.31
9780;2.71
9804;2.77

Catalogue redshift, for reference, 0.19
